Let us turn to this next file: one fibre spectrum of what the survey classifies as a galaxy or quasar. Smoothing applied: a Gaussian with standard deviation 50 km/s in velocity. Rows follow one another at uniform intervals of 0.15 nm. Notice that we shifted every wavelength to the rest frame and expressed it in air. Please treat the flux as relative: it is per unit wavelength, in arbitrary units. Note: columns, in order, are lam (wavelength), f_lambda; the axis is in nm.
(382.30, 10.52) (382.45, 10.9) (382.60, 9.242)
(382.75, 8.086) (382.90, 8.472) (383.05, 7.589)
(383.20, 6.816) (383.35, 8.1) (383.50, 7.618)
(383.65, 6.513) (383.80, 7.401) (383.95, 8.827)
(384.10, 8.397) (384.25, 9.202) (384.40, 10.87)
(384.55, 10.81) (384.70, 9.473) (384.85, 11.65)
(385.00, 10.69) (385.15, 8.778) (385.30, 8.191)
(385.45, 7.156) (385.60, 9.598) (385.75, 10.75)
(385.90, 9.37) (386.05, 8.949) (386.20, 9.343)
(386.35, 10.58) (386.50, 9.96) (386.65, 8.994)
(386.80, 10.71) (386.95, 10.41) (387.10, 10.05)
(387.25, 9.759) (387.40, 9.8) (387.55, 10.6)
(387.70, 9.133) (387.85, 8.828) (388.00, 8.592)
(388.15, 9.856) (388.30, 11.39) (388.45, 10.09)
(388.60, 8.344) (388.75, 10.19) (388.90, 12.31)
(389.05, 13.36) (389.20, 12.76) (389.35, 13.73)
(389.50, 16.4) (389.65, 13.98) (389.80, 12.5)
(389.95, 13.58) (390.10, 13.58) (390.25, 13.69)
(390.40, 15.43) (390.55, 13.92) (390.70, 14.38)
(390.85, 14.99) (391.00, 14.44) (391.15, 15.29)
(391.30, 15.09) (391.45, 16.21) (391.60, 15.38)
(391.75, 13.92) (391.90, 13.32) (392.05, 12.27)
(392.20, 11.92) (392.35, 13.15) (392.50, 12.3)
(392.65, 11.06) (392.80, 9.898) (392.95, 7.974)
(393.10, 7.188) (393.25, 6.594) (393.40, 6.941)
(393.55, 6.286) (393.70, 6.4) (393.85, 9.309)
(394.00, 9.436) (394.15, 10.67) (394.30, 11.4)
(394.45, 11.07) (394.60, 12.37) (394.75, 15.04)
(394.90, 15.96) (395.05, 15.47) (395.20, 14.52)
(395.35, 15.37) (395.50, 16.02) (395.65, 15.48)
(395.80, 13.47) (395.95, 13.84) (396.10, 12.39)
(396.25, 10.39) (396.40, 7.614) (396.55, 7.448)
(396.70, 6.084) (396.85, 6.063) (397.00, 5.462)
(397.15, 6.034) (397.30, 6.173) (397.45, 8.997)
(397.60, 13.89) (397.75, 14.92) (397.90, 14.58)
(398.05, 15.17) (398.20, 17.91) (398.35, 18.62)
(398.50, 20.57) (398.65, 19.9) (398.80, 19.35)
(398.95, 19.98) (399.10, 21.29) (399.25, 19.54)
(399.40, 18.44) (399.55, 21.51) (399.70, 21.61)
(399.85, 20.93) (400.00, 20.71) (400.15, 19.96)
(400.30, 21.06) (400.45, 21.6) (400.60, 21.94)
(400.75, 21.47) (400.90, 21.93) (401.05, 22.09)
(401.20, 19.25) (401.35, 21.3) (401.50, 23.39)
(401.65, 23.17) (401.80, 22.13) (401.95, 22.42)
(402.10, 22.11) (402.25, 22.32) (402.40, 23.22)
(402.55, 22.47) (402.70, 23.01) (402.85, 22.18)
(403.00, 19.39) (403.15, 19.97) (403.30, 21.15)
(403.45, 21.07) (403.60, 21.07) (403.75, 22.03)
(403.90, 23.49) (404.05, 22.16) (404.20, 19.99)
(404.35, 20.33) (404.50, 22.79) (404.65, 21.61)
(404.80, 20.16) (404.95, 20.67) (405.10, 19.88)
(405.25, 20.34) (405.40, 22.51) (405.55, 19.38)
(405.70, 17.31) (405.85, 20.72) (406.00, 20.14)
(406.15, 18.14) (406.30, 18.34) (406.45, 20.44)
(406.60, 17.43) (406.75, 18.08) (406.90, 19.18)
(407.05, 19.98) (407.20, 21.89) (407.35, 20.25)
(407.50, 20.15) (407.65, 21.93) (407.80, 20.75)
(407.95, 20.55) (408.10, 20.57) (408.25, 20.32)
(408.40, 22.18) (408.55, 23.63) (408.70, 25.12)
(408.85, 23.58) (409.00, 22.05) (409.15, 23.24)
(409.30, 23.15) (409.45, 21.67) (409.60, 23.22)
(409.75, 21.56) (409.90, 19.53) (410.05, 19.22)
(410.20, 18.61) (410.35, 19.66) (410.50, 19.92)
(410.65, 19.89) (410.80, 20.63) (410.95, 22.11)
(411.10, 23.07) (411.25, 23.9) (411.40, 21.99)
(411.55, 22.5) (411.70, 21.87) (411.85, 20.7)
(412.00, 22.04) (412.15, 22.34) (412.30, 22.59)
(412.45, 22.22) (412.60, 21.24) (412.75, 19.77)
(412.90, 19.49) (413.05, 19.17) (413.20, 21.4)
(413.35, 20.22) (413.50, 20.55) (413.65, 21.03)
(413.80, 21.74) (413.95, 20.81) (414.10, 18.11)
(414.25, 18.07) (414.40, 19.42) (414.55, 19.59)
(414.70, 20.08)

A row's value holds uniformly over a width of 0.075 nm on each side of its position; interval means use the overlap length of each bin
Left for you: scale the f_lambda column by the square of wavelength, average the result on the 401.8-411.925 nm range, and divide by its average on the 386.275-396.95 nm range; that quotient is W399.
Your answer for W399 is 2.0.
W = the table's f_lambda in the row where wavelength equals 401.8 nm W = 22.13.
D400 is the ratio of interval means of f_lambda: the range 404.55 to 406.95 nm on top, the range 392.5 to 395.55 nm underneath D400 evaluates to 1.8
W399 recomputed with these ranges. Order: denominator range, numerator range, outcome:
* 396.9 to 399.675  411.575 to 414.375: 1.42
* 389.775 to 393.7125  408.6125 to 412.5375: 1.96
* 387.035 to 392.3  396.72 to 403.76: 1.59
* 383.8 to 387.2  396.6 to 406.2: 2.17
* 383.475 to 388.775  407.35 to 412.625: 2.57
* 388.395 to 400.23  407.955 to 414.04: 1.74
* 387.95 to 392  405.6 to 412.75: 1.75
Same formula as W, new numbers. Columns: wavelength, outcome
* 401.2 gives 19.25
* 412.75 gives 19.77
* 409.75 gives 21.56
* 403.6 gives 21.07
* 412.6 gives 21.24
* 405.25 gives 20.34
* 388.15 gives 9.856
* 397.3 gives 6.173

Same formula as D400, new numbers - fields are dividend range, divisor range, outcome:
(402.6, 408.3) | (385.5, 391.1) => 1.79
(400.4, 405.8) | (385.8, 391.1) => 1.85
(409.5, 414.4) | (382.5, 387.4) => 2.28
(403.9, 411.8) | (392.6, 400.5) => 1.54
